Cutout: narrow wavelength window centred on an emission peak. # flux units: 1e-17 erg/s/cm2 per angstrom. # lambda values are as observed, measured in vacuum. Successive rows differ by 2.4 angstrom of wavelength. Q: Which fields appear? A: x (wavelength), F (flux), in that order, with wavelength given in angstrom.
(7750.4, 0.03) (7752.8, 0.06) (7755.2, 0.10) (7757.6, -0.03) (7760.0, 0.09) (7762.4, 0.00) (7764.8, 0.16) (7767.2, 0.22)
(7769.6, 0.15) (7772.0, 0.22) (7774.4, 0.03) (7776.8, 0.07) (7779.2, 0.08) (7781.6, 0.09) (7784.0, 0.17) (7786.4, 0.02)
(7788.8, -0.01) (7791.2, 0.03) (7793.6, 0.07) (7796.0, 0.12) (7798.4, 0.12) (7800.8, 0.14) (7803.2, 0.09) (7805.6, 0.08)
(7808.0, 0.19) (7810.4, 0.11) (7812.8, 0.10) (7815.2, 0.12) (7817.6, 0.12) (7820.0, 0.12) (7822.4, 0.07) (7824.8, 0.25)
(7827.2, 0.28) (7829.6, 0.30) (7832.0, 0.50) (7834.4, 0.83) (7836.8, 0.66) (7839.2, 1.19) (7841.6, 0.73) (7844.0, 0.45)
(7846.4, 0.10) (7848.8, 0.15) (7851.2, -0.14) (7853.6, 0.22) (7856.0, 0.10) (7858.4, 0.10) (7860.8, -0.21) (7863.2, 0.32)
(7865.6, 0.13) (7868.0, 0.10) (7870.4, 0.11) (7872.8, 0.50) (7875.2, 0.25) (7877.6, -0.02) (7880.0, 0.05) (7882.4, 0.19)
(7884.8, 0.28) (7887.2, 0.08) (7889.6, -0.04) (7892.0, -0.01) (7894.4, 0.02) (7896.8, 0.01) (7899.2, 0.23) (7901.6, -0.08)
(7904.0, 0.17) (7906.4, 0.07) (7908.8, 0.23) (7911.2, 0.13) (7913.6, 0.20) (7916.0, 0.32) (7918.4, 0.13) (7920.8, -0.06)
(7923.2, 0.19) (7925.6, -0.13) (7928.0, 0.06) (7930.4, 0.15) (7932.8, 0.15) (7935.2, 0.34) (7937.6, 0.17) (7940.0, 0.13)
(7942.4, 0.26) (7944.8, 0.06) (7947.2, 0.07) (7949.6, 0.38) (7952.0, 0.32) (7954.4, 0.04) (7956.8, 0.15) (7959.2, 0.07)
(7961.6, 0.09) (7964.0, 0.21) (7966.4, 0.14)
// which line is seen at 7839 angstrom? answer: [O II] 3727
